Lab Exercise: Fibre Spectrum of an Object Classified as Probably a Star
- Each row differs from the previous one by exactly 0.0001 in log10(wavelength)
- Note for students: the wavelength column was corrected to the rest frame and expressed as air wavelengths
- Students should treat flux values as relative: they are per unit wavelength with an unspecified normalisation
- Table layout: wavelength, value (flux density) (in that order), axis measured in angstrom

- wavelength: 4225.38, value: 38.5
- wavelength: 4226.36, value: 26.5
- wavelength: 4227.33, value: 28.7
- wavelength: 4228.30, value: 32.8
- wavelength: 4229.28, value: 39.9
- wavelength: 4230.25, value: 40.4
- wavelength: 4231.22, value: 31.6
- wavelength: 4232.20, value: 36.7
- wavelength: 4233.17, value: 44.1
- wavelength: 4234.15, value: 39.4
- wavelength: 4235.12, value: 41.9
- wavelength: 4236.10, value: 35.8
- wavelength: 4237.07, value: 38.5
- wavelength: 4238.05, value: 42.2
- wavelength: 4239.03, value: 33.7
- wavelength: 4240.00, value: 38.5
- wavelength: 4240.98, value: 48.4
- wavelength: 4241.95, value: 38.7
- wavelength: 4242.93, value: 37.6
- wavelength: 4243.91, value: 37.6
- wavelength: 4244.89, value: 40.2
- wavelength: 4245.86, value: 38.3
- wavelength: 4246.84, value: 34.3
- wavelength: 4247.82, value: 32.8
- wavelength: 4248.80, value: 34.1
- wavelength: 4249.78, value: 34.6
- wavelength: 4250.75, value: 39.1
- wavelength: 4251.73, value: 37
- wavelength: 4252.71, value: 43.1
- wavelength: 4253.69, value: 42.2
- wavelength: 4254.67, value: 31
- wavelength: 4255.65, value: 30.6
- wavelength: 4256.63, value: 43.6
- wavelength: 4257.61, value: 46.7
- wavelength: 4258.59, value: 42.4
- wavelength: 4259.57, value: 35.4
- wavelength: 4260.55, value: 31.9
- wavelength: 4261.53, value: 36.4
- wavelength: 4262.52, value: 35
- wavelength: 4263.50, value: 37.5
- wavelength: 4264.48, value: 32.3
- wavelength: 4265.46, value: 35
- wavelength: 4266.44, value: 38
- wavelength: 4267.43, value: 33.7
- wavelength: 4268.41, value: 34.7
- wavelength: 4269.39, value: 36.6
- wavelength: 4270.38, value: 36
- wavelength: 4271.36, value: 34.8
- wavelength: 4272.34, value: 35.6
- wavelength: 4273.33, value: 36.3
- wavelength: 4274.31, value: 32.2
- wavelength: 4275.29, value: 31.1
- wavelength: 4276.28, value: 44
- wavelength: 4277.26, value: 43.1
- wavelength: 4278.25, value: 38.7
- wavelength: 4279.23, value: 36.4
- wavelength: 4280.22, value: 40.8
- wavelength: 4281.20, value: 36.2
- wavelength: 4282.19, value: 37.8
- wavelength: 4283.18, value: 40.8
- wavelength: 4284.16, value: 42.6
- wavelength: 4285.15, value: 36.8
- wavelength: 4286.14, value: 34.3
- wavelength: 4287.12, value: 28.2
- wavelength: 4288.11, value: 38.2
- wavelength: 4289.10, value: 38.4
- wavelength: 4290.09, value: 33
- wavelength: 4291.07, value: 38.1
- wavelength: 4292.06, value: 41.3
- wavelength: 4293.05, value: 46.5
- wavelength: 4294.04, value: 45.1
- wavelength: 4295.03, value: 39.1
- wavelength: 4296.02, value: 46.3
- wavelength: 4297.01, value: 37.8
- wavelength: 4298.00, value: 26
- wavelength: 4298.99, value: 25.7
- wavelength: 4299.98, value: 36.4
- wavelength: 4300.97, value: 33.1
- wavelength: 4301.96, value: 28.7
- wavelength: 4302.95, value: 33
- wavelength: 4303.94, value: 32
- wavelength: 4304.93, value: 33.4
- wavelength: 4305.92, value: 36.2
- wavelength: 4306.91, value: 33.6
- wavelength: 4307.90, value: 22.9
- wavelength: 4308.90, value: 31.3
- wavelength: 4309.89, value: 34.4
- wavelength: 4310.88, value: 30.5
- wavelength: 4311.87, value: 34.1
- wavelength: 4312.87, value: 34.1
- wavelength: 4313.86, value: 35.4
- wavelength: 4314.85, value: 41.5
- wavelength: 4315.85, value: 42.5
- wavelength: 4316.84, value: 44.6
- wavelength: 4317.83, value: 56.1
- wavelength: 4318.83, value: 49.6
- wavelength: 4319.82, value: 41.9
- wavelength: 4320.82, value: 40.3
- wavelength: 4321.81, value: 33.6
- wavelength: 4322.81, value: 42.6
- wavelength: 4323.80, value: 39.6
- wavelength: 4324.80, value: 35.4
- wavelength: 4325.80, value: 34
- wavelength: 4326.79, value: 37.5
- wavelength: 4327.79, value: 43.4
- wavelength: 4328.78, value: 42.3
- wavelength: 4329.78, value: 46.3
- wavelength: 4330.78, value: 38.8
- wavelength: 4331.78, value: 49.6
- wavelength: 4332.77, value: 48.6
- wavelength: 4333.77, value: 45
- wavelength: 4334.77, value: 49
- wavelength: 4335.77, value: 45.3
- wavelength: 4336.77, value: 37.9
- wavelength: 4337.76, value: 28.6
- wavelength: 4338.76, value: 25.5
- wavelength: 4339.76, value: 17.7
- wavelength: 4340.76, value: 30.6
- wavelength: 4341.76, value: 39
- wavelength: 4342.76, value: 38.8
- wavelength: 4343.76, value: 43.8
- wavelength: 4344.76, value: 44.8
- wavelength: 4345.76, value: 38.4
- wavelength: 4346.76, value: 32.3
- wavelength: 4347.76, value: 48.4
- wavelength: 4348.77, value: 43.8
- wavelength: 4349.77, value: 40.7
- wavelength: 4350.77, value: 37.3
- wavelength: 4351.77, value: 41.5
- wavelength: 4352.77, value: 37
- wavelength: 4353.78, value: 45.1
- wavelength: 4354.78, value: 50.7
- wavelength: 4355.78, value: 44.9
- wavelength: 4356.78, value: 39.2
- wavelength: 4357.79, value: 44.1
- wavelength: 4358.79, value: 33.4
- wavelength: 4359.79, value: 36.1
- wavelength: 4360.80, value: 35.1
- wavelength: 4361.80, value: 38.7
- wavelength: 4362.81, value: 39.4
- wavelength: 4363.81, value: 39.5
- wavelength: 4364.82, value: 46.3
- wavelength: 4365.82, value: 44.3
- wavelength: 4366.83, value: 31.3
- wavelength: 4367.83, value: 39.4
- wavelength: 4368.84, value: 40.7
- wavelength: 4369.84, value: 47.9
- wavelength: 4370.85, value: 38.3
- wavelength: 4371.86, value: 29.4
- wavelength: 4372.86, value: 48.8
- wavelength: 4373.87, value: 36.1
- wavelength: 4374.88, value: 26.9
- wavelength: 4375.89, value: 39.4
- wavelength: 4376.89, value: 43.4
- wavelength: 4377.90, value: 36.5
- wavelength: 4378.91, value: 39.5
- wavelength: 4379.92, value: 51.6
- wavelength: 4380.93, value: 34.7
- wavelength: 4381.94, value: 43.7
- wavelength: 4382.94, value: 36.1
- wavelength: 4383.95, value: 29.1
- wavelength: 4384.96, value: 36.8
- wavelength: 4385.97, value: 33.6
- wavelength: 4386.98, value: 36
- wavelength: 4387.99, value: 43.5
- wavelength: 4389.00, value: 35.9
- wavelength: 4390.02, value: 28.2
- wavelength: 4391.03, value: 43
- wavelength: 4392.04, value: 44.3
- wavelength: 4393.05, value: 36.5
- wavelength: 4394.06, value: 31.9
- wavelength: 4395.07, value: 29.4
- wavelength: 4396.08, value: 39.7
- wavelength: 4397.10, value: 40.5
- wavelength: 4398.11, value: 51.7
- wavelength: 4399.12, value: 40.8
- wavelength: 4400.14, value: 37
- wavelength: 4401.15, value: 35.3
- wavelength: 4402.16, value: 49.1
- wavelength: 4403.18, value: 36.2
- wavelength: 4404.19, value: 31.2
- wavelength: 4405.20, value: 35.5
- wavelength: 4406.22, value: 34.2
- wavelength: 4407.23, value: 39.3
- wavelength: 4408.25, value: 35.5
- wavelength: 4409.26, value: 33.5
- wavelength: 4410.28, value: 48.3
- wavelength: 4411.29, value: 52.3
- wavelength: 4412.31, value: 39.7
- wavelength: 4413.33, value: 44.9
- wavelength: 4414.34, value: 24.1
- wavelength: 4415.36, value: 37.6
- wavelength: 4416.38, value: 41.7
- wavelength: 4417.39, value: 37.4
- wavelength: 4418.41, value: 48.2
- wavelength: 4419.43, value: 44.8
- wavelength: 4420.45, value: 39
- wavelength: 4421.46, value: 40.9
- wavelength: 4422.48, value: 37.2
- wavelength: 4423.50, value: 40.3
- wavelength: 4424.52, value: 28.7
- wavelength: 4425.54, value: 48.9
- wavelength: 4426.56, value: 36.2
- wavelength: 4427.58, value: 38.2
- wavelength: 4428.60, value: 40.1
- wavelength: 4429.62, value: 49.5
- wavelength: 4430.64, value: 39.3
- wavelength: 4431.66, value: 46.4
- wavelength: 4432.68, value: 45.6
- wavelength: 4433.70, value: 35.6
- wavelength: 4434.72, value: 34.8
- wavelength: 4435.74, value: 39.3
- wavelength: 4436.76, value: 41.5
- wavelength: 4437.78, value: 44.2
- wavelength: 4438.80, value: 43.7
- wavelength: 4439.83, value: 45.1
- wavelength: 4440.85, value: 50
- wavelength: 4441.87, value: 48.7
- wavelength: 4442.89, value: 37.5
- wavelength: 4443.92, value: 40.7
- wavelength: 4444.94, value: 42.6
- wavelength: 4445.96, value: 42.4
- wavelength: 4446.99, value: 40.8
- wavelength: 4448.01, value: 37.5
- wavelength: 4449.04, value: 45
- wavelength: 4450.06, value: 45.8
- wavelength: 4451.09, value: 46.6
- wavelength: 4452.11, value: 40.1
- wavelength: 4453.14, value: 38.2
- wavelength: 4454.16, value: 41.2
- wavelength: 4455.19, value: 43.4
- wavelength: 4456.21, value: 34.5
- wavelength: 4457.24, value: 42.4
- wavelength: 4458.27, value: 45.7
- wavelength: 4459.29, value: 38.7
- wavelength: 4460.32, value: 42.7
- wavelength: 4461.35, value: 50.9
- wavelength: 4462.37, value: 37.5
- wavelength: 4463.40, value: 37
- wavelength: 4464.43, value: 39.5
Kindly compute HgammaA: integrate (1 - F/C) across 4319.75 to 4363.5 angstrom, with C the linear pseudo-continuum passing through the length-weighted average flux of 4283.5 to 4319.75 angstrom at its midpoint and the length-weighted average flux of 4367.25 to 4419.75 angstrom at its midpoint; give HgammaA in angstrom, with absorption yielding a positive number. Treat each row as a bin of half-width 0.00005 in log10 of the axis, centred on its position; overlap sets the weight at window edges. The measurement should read -2.3 angstrom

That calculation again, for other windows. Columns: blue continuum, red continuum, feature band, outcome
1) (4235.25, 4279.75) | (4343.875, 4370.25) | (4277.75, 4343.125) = 2.6 angstrom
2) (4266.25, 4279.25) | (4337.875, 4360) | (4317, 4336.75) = -2.6 angstrom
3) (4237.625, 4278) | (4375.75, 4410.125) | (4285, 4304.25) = 0.8 angstrom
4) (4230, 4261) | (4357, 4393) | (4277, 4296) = -0.3 angstrom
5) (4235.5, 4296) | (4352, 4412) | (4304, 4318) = 0.9 angstrom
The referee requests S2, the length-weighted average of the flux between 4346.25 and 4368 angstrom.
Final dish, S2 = 40.4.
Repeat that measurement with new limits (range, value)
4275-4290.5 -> 37.6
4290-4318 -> 36.1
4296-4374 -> 38.5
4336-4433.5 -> 39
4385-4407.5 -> 37.8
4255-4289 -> 36.9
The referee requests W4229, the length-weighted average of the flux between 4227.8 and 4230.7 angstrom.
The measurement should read 37.6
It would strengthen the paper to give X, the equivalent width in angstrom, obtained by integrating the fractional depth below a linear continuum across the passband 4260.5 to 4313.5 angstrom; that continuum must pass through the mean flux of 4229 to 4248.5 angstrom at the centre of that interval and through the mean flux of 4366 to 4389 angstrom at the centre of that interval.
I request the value 3.8 angstrom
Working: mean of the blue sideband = 38.5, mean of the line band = 35.7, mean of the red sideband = 38.3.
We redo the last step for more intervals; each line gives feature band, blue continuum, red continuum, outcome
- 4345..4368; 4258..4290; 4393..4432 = -1.22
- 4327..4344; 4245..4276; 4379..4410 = -0.97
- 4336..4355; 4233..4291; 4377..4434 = 0.27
